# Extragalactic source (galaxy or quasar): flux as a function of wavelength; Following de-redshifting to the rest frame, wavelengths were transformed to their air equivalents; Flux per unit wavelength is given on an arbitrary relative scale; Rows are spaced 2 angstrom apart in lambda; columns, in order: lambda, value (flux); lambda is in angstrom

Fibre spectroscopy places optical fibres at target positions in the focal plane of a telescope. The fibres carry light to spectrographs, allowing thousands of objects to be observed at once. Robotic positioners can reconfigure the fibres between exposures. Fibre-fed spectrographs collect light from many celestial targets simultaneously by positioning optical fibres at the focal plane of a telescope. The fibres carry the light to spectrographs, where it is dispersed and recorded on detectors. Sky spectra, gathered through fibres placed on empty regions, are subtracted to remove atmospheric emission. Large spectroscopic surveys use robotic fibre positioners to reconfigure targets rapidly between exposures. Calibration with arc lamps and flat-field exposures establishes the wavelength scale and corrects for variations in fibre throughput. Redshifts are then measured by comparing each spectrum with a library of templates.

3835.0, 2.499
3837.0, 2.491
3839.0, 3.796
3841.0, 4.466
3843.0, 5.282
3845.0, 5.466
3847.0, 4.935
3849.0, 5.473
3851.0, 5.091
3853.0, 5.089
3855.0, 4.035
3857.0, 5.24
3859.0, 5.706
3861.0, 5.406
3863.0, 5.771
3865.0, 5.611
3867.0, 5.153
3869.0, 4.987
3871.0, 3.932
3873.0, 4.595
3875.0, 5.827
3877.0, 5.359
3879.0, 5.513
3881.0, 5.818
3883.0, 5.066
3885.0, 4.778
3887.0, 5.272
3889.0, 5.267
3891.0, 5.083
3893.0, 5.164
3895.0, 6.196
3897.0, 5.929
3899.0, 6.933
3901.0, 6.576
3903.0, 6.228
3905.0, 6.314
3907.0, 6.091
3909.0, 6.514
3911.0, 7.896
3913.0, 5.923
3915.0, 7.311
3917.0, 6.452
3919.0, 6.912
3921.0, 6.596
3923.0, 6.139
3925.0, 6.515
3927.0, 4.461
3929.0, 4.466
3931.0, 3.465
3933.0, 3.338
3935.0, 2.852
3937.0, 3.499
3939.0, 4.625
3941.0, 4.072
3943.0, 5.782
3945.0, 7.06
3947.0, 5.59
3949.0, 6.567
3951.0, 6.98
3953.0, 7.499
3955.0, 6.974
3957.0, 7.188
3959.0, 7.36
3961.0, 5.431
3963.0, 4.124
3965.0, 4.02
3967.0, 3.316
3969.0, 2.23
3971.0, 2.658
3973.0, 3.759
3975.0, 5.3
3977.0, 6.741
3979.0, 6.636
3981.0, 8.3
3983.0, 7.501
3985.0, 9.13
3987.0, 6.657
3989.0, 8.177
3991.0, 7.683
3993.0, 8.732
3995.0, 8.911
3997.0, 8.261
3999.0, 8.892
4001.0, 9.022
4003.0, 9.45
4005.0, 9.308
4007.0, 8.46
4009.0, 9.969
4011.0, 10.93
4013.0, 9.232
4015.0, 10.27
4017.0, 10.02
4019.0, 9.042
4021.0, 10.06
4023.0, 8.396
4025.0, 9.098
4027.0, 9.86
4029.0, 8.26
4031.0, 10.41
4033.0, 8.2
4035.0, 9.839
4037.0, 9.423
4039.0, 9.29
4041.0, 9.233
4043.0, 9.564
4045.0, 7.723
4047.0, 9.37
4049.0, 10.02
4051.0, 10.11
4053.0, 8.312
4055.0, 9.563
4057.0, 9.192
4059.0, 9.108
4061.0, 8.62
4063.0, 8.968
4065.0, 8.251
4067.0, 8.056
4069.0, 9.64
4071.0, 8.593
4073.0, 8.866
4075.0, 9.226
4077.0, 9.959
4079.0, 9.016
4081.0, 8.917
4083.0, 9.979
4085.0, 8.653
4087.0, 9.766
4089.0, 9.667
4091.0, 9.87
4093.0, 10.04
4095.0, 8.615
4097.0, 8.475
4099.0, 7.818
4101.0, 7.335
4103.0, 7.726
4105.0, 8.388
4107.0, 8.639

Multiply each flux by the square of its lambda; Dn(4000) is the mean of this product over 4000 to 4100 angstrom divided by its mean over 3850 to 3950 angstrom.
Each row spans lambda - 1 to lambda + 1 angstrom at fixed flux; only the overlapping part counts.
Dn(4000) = 1.82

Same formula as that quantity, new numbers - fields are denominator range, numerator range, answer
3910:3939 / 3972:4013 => 1.56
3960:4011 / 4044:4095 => 1.37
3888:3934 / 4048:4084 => 1.67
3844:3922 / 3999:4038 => 1.77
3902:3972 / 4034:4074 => 1.75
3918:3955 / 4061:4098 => 1.81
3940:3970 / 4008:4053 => 1.75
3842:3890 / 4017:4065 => 1.93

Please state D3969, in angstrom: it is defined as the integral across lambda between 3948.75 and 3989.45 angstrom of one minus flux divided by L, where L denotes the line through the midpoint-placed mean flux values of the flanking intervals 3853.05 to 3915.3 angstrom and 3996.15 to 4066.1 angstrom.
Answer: 9.2 angstrom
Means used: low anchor 5.63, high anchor 9.25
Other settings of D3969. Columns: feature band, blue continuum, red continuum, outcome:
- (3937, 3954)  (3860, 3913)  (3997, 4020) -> 3.7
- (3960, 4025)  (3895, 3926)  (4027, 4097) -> 4.1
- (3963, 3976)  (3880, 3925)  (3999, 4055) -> 7.1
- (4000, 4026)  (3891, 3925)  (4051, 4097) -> -4.3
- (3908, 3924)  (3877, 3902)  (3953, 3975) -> -4.1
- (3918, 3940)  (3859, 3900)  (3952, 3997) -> 4.0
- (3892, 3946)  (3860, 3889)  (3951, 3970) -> -3.6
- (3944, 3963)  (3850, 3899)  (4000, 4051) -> 2.1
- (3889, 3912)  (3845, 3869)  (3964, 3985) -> -4.3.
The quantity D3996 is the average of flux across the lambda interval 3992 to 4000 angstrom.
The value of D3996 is 8.7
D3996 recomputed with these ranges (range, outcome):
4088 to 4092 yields 9.77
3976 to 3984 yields 7.29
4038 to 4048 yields 9.04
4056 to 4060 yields 9.15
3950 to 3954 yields 7.24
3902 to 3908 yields 6.21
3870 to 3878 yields 4.93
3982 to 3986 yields 8.32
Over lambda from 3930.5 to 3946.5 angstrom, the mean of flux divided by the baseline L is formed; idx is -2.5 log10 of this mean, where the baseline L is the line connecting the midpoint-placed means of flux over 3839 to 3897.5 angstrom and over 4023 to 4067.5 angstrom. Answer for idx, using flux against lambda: 0.47 mag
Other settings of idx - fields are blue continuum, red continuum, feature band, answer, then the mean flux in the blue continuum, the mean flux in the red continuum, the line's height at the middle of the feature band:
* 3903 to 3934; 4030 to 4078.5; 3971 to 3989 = 0.12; 5.9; 9.15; 7.37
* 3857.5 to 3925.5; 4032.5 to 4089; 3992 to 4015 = -0.15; 5.84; 9.14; 8.02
